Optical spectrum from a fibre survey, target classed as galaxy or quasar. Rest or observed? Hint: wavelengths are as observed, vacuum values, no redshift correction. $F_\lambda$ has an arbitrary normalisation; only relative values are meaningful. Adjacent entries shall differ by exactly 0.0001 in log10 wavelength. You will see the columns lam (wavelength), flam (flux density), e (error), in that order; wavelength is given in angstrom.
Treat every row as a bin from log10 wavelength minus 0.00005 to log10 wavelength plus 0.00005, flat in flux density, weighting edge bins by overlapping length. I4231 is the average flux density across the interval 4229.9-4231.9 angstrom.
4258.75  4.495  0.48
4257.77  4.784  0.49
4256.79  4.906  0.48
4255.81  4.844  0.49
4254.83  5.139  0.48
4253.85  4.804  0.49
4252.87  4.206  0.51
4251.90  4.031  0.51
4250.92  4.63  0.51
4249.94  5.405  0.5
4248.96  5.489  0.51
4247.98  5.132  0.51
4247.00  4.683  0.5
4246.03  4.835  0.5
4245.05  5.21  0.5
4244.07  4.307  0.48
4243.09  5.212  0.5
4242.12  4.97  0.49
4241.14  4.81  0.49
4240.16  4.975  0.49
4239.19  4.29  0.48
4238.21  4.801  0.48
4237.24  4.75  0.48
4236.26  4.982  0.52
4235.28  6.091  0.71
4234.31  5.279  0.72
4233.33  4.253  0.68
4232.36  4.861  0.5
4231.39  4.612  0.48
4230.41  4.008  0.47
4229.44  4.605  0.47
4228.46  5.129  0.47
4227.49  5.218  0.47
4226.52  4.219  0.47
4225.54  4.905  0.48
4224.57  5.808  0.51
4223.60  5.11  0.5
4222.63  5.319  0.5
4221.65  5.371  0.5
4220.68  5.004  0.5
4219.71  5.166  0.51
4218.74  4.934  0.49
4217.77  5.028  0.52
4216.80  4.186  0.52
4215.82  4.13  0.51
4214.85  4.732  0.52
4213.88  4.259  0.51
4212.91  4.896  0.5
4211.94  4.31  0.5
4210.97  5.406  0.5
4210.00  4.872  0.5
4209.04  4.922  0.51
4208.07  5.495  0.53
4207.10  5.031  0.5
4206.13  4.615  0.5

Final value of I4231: 4.33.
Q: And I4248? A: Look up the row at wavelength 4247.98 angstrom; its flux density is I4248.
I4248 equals 5.132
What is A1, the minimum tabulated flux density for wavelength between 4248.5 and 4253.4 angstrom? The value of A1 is 4.031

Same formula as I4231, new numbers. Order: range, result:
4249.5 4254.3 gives 4.61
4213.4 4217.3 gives 4.32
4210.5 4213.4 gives 4.87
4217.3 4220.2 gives 5.05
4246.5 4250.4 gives 5.18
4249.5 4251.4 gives 5.01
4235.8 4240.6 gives 4.76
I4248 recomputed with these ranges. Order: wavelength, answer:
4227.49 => 5.218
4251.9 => 4.031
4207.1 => 5.031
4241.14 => 4.81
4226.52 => 4.219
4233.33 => 4.253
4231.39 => 4.612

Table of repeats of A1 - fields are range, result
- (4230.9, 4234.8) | 4.253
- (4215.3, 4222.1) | 4.13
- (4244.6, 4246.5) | 4.835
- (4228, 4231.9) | 4.008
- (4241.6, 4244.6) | 4.307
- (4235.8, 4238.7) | 4.75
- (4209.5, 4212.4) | 4.31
